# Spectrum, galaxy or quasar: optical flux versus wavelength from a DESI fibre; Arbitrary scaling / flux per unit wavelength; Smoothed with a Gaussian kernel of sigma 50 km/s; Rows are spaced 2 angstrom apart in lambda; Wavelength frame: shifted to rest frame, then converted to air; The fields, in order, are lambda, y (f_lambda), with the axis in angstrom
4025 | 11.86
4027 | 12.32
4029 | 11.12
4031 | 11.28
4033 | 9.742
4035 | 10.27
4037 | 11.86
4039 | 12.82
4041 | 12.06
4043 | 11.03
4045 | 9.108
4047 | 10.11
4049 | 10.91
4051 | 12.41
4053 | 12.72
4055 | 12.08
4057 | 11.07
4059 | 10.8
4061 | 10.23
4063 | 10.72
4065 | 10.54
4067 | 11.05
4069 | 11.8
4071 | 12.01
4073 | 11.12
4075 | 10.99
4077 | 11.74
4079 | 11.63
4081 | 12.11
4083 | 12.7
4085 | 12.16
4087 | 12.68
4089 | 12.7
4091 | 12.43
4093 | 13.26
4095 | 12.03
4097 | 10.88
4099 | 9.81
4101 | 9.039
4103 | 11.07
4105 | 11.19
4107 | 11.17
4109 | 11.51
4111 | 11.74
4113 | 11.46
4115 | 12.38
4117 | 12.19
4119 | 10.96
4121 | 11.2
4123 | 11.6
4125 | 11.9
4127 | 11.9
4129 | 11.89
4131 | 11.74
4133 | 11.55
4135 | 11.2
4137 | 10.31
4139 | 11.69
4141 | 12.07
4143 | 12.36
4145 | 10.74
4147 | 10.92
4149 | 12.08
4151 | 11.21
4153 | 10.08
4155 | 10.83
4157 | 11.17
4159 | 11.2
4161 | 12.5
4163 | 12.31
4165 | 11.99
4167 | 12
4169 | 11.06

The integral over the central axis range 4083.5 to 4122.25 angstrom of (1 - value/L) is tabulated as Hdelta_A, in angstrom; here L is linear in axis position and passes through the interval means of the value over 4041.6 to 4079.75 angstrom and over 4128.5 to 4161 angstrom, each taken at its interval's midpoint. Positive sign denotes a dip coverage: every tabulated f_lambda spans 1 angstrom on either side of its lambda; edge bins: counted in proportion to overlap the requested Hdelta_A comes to -1.1 angstrom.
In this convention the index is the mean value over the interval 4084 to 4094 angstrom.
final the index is 12.6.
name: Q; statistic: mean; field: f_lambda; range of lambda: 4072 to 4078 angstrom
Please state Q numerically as 11.3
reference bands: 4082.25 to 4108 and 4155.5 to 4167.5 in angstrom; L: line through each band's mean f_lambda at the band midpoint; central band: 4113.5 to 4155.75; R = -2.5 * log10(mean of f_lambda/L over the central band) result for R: 0.02 mag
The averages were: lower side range 11.6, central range 11.5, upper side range 11.8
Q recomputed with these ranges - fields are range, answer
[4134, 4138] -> 10.8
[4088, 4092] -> 12.6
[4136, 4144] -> 11.6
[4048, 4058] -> 11.8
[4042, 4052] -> 10.7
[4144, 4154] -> 11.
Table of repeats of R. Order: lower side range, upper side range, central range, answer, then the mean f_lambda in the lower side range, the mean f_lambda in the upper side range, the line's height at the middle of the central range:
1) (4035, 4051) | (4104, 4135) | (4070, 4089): -0.053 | 11.2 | 11.6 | 11.4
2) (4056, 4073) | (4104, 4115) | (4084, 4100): -0.063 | 11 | 11.5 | 11.3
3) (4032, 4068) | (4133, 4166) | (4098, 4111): 0.055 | 11.1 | 11.4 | 11.3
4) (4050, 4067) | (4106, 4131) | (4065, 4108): -0.010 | 11.3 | 11.7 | 11.5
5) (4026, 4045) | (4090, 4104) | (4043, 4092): -0.023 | 11.3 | 11.2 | 11.2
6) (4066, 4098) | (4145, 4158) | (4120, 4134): -0.031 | 12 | 11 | 11.4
